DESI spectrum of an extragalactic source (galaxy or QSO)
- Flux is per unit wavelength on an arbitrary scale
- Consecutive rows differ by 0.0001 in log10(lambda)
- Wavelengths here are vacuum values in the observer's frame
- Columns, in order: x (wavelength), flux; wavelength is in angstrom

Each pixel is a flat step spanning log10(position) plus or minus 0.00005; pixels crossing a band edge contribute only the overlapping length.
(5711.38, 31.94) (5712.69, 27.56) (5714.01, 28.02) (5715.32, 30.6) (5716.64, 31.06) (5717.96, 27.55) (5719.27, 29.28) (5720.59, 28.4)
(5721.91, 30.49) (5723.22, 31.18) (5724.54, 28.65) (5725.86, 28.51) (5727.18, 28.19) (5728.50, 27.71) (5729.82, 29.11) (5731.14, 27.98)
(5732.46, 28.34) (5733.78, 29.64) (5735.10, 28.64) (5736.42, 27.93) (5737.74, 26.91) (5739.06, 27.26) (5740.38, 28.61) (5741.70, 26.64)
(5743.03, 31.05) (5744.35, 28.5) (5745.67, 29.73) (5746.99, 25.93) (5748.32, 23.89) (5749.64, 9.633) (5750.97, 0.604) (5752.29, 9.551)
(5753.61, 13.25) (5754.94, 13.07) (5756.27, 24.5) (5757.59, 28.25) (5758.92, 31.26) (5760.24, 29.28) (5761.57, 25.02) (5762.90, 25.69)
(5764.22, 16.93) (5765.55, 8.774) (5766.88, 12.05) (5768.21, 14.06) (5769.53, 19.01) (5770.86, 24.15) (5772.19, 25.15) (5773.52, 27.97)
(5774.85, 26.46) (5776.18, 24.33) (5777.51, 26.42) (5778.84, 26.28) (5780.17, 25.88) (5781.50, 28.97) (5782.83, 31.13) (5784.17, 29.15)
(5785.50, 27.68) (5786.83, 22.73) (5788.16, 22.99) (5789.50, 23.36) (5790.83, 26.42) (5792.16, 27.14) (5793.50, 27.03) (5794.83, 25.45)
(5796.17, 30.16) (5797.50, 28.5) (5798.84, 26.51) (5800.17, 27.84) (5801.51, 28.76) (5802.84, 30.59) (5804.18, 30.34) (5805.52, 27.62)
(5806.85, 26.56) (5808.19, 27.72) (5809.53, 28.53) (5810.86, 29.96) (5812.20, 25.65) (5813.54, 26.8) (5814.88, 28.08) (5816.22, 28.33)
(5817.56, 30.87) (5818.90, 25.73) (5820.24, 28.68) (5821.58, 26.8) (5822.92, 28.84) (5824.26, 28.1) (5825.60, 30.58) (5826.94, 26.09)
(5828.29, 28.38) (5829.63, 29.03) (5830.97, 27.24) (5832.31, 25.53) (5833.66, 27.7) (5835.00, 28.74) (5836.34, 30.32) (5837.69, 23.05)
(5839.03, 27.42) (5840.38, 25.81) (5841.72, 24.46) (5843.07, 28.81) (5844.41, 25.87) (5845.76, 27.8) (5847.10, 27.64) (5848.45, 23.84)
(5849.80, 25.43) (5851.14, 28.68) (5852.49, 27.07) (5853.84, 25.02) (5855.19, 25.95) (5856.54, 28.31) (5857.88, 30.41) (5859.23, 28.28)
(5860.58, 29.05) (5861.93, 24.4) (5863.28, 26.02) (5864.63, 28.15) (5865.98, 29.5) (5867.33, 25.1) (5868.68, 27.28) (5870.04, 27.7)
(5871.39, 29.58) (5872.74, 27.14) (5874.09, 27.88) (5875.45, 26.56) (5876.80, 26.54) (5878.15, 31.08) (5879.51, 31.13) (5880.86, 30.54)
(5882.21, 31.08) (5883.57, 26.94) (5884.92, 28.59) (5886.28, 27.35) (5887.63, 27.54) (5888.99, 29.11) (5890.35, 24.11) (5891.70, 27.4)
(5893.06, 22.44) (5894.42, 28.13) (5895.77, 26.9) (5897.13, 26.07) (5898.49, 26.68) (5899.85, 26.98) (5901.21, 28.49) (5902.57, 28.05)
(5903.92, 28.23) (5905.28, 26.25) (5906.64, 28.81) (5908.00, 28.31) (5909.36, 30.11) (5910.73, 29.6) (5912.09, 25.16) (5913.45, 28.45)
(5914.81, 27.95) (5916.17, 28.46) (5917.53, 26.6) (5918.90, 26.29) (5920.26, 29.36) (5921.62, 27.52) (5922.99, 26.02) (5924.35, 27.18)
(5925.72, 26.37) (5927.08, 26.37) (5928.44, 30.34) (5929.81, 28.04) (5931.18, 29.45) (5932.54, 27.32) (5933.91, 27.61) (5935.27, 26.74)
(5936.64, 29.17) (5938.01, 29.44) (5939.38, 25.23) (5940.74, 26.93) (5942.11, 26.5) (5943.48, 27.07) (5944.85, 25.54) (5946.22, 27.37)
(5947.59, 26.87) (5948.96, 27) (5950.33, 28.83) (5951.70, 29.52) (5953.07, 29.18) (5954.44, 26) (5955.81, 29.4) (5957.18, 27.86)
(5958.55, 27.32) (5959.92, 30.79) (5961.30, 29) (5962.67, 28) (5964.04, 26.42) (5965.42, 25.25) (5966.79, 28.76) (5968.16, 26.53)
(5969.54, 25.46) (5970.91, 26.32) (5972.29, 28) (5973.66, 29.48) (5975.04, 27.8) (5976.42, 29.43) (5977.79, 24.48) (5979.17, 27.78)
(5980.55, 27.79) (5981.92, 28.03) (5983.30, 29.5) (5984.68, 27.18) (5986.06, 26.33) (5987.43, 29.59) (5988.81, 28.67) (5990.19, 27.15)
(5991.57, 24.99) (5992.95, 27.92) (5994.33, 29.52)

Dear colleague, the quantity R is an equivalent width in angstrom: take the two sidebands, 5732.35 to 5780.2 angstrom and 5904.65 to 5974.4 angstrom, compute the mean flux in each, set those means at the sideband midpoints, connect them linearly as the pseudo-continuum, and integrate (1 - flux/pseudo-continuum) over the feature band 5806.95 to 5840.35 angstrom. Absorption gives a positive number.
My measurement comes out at -4.2 angstrom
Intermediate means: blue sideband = 22.9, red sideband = 27.7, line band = 27.8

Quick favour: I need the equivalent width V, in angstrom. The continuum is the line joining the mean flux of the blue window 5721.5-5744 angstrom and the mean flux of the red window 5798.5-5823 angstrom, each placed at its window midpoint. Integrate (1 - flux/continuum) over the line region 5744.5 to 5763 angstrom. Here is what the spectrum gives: 5.0 angstrom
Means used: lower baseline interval 28.6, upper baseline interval 28.1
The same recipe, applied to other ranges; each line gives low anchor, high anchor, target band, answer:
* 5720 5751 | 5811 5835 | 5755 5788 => 4.0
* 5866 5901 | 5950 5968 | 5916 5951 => 0.7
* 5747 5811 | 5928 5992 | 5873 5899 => -1.6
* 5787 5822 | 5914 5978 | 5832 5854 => 0.6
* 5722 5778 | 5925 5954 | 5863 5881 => -1.3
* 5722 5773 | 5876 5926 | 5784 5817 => -3.0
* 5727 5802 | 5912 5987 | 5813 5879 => -4.1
